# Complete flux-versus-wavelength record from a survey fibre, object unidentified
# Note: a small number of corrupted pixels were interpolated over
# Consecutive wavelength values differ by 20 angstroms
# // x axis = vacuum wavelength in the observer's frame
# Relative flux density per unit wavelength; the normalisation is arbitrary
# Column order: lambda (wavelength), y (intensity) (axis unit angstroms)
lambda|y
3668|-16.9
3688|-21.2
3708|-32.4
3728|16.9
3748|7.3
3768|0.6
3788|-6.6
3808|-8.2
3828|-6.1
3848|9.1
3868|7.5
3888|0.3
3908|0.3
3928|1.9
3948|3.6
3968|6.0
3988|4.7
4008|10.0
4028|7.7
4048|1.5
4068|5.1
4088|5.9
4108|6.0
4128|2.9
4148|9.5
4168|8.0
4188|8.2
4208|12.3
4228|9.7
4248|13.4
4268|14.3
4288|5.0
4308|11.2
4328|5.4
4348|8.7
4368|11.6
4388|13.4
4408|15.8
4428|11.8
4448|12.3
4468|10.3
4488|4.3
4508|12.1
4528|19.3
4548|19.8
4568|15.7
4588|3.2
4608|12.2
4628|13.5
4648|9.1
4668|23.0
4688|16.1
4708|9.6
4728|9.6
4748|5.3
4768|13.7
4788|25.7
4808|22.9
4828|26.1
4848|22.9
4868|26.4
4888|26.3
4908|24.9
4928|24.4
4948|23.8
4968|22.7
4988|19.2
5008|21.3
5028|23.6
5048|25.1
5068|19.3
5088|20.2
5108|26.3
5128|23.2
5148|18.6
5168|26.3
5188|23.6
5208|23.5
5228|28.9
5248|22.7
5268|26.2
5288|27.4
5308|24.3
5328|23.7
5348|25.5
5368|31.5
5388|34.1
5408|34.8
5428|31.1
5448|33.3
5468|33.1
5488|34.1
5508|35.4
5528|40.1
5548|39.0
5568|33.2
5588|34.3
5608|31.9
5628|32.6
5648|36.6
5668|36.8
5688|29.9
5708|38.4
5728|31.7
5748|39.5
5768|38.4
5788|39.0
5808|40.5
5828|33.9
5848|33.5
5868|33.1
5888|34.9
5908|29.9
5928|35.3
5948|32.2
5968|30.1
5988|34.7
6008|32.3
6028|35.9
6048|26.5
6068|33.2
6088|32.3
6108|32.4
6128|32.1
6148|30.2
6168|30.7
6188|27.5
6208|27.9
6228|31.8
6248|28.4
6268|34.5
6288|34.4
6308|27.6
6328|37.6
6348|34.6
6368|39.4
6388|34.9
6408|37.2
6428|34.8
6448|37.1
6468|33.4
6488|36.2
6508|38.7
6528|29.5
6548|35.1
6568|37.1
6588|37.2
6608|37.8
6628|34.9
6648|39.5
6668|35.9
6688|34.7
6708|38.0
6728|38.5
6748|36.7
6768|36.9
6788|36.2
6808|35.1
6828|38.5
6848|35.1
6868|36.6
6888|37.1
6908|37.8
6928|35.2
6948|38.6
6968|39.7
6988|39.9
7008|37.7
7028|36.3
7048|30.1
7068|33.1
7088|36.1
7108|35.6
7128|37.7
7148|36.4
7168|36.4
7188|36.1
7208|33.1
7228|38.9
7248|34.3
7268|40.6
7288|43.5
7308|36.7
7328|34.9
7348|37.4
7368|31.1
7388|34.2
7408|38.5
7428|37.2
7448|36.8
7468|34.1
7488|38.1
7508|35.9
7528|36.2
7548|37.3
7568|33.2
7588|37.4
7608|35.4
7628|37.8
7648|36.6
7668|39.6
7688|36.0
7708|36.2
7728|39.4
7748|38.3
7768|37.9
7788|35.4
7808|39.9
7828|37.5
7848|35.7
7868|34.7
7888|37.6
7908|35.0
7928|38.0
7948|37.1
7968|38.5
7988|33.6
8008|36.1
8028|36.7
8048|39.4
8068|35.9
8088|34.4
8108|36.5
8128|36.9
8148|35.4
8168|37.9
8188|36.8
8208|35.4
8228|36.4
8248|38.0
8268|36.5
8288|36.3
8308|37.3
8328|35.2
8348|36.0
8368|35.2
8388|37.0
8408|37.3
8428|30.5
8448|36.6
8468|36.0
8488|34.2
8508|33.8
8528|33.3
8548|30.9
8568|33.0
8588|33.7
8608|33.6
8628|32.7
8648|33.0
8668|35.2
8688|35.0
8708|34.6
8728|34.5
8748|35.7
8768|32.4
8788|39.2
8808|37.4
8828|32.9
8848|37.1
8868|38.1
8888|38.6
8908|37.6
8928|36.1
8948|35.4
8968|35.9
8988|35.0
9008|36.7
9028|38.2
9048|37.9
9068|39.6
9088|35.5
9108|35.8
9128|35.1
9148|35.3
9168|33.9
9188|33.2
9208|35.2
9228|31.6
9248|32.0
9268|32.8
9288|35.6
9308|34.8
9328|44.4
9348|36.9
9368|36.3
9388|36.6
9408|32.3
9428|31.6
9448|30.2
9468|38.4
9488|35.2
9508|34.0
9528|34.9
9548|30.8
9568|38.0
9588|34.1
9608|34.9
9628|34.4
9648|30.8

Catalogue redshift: 0.20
